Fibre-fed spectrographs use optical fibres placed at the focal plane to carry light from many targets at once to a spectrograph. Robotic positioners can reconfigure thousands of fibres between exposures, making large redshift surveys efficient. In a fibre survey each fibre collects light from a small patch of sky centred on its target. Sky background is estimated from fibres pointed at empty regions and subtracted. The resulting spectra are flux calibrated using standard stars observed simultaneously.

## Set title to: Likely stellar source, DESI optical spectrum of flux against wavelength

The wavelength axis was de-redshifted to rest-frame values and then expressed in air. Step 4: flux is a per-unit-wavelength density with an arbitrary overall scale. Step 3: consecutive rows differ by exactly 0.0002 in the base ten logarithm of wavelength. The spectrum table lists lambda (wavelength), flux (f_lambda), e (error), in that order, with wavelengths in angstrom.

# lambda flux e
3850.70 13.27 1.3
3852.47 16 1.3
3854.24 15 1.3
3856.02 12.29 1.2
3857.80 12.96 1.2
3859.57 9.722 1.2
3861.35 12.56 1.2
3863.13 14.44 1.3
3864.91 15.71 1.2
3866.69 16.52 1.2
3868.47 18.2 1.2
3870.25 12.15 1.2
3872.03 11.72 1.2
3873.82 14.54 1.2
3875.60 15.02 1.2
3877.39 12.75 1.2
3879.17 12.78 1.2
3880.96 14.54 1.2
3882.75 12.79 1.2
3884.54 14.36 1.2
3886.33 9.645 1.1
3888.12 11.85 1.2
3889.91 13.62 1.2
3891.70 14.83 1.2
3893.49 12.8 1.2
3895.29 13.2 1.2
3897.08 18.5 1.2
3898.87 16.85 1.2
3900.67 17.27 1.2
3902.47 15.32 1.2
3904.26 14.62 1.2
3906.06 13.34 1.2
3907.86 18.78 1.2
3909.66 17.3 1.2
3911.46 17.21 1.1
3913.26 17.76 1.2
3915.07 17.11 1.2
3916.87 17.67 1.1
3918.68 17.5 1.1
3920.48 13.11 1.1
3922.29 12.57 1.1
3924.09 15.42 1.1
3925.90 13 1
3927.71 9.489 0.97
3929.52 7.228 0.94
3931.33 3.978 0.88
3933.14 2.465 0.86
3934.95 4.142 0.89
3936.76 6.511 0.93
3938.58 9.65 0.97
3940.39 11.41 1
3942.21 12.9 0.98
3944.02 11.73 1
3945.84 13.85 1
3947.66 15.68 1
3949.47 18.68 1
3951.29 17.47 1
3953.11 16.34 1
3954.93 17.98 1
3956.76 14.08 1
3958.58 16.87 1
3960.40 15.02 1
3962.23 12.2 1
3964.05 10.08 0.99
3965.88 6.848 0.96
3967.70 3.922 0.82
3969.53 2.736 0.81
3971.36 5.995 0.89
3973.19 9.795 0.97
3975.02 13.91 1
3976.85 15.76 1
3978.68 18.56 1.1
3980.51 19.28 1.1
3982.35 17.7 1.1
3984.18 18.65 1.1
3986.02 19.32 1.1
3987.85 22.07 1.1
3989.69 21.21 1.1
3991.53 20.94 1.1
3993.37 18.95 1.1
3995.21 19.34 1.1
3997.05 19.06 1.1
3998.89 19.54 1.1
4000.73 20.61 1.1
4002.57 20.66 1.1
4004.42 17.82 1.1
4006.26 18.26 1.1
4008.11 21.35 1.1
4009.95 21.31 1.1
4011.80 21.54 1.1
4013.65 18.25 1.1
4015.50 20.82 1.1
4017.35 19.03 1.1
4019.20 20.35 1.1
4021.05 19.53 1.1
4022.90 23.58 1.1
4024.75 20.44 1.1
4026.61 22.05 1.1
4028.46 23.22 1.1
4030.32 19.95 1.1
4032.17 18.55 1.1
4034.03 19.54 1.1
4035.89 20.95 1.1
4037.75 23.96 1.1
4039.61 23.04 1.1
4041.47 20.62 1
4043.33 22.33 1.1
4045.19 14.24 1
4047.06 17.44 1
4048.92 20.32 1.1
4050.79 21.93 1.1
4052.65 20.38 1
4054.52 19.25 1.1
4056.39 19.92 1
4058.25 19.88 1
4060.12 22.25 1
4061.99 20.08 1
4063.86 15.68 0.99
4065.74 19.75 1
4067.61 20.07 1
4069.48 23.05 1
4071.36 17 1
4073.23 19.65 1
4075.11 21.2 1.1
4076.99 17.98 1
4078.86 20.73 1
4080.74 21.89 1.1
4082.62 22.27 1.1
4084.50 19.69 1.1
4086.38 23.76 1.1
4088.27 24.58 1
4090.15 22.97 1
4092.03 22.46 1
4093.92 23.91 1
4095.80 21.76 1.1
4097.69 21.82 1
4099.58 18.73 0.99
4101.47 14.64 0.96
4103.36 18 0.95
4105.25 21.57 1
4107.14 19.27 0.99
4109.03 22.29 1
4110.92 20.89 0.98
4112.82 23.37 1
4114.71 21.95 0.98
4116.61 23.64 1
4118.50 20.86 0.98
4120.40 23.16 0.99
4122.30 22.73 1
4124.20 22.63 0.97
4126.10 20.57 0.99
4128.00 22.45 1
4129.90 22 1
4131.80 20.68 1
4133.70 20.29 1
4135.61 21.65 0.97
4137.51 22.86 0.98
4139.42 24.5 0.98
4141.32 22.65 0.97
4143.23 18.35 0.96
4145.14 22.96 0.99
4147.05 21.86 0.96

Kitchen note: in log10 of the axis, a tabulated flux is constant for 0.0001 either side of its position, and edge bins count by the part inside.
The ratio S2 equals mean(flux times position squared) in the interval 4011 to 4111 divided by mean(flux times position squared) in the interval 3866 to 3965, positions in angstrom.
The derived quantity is 1.62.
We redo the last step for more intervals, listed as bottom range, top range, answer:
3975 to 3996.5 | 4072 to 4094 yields 1.19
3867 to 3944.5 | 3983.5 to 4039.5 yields 1.63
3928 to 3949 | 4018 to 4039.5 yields 2.38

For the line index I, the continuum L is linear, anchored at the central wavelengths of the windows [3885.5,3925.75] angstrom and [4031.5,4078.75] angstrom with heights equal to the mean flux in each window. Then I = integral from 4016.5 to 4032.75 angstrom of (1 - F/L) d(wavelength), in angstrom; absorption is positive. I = -1.5 angstrom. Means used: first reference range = 15.3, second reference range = 20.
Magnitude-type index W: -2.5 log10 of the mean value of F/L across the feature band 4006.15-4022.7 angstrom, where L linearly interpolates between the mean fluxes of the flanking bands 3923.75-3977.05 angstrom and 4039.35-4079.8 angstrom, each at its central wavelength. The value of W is -0.25 mag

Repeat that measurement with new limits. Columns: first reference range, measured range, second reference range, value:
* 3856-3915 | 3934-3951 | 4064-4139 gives 0.35 mag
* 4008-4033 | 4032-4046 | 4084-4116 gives 0.02 mag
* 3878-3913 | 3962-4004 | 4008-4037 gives 0.21 mag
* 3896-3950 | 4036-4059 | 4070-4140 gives -0.08 mag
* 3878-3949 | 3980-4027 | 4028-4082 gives -0.14 mag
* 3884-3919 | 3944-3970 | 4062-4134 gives 0.28 mag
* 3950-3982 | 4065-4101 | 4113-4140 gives -0.08 mag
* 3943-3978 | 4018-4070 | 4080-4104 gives -0.13 mag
